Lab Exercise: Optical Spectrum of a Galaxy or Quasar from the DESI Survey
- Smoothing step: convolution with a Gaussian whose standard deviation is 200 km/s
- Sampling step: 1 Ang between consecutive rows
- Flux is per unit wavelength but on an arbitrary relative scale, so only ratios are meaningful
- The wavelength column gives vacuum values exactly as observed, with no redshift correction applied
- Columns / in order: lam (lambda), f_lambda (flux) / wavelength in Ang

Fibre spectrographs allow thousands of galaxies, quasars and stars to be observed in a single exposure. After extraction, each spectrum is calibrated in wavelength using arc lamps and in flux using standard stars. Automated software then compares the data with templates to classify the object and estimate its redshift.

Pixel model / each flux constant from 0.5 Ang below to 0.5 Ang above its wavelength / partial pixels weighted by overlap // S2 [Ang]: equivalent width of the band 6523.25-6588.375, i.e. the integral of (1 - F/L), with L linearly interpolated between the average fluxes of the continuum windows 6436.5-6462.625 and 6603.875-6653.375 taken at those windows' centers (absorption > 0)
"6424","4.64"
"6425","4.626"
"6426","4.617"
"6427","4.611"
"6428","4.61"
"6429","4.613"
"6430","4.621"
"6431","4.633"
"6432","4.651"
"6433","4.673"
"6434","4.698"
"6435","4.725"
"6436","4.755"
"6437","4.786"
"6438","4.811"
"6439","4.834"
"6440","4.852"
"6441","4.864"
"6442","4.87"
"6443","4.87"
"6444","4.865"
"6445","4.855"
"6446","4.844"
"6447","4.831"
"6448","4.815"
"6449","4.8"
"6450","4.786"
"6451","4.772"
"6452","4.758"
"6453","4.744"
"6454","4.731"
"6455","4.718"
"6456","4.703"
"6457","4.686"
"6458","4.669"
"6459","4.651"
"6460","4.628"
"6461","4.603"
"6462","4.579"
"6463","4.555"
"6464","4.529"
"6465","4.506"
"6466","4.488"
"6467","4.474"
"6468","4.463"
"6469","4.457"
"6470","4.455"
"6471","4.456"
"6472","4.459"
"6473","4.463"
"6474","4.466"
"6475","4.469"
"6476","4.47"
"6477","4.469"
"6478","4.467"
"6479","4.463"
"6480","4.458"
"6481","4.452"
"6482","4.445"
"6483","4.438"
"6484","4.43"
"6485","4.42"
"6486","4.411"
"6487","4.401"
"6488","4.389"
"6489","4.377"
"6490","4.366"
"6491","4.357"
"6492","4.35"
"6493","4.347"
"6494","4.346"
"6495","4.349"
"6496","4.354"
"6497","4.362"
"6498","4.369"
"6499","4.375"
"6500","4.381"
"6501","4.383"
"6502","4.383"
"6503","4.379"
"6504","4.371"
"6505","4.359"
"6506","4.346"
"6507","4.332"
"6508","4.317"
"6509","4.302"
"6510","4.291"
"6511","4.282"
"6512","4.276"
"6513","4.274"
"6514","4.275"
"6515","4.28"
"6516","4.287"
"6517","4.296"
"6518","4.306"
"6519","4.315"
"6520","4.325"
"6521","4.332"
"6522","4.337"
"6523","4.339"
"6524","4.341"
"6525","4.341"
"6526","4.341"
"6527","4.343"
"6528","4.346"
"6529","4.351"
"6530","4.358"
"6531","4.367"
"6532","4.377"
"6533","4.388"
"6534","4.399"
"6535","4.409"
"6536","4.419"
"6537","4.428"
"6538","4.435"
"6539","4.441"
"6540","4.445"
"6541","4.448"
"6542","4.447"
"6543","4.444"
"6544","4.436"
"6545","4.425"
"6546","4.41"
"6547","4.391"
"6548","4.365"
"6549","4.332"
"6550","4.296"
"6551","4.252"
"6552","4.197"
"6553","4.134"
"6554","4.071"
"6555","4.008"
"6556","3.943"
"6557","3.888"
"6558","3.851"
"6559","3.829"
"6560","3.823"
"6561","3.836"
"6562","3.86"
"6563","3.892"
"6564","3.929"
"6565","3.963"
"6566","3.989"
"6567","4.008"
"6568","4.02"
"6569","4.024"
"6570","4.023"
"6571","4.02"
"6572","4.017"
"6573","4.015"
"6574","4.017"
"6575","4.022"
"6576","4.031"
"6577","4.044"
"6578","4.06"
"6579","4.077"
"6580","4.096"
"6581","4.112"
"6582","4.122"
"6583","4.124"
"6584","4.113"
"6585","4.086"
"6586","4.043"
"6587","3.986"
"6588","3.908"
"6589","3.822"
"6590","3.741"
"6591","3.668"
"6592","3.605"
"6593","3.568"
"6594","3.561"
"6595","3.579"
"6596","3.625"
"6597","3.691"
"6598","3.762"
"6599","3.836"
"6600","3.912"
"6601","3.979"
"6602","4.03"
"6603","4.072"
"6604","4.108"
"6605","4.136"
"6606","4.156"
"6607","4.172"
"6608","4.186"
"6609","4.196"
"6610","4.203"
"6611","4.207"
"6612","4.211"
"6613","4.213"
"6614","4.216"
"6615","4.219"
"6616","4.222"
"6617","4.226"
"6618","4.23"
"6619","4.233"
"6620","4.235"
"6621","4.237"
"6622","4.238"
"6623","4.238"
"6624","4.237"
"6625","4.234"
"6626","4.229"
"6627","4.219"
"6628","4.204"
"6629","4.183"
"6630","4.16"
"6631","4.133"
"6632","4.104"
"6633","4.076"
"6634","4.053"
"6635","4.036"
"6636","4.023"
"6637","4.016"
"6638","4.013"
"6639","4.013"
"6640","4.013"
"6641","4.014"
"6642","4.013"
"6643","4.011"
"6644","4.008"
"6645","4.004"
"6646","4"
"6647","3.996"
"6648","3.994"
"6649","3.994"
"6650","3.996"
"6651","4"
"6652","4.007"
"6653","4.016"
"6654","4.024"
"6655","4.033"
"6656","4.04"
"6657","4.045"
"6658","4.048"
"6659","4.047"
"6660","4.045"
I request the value 3.2 Ang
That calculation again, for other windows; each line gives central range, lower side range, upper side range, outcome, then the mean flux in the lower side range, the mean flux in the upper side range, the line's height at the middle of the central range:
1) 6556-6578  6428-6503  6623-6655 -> 1.6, 4.57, 4.07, 4.28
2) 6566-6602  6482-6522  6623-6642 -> 2.3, 4.35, 4.11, 4.2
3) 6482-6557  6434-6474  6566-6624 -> 0.6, 4.68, 4.03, 4.38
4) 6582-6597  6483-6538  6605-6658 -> 1.3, 4.35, 4.11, 4.2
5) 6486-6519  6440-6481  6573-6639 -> 0.9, 4.63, 4.05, 4.46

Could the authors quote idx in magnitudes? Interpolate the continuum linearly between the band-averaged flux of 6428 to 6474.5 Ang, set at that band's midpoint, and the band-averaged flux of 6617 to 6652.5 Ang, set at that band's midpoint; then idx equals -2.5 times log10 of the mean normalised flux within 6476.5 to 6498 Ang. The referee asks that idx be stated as 0.04 mag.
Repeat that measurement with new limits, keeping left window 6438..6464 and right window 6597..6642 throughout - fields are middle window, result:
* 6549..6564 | 0.093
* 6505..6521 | 0.053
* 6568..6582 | 0.063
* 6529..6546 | 0.003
